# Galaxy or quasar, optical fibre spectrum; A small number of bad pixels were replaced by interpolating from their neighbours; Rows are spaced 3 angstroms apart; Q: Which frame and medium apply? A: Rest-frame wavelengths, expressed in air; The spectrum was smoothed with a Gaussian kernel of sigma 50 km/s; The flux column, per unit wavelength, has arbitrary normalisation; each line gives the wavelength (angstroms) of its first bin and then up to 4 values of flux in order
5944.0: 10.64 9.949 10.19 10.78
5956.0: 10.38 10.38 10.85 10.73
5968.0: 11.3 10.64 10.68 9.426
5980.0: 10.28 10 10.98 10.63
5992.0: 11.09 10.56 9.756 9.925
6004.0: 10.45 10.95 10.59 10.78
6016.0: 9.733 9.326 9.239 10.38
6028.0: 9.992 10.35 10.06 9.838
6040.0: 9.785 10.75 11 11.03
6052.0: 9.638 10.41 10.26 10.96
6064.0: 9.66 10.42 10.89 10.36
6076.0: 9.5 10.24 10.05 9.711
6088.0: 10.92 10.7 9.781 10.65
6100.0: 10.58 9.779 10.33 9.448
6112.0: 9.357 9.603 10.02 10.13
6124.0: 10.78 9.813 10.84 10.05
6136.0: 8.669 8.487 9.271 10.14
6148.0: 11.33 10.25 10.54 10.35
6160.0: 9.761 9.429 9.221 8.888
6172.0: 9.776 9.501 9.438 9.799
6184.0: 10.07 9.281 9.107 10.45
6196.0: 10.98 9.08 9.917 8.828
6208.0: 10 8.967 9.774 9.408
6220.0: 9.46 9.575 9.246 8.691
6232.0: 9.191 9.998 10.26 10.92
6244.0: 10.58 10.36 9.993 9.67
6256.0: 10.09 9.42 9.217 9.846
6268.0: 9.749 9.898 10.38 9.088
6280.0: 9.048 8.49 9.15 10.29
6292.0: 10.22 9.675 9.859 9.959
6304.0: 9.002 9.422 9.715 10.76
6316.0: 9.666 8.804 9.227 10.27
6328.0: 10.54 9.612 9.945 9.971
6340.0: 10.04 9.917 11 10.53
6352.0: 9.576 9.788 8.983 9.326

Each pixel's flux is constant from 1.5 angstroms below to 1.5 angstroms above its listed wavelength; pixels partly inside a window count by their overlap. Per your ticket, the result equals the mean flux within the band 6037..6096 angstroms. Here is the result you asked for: 10.3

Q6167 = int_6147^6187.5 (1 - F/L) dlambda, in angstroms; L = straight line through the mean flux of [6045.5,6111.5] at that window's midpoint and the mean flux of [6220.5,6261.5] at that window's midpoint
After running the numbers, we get 0.79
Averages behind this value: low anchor 10.3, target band 9.83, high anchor 9.82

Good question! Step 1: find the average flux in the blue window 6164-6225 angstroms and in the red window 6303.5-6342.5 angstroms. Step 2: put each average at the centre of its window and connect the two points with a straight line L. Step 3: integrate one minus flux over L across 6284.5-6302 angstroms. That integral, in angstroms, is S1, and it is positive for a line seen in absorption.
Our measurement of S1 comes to -0.2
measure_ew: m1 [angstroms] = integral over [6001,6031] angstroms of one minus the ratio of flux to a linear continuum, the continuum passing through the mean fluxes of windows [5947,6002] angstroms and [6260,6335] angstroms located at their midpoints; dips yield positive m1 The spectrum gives 0.6 angstroms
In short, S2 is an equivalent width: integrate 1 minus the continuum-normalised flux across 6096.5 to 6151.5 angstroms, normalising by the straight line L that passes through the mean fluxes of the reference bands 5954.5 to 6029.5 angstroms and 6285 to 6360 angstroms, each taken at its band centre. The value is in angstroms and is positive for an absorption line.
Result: 1.06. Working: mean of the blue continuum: 10.4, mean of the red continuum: 9.84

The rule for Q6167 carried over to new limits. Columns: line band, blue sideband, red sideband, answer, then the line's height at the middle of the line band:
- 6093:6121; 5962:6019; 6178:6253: 0.3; 10.1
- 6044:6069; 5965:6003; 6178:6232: -0.7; 10.2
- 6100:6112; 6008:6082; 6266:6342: 0.3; 10.1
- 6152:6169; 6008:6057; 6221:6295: 0.2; 9.92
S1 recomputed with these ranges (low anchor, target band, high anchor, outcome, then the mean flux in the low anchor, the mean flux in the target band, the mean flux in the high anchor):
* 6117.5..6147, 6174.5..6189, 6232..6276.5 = 0.42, 9.84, 9.61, 9.98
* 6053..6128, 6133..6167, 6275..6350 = 0.93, 10.2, 9.79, 9.77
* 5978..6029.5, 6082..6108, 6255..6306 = -0.59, 10.3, 10.3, 9.6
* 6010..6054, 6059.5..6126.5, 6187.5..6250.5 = -1.01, 10.2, 10.2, 9.74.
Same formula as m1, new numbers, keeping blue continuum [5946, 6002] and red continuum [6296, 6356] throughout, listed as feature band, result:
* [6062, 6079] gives 0.2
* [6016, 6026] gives 0.7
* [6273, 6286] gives 1.0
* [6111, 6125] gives 0.3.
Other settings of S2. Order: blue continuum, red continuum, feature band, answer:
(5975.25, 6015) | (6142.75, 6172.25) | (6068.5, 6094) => -0.24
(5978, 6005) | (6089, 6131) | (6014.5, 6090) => 0.53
